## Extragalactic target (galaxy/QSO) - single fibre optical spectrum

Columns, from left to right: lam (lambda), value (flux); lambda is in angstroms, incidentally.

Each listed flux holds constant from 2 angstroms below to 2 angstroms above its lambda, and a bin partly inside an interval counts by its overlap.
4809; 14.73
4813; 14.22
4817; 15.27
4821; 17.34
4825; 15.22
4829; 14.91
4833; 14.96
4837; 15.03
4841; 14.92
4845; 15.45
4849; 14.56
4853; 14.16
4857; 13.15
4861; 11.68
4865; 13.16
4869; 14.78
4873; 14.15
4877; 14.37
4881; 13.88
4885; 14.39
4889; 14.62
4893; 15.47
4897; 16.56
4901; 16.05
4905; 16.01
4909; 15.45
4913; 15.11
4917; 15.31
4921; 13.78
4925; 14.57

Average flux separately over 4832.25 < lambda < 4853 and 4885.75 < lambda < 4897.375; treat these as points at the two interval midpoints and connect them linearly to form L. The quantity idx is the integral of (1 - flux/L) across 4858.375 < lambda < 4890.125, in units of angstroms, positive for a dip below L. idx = 2.7 angstroms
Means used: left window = 14.9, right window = 15.3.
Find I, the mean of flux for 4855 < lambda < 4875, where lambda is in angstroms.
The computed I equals 13.4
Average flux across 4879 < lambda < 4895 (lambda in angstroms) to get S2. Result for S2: 14.6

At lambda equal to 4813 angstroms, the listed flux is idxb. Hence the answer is 14.22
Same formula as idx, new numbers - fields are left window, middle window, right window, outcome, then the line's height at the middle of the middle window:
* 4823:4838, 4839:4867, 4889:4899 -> 2.57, 15.3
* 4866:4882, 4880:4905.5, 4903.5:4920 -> -0.84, 14.8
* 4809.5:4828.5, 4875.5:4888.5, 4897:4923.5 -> 0.95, 15.4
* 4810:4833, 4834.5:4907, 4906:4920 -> 3.30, 15.3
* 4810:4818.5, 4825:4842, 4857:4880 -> -0.80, 14.3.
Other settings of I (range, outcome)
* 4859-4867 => 12.4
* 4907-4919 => 15.3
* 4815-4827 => 15.9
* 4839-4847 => 15.2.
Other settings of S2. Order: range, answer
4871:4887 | 14.2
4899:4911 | 15.8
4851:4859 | 13.7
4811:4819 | 14.7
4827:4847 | 15.1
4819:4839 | 15.5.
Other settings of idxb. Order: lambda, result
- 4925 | 14.57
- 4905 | 16.01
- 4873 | 14.15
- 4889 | 14.62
